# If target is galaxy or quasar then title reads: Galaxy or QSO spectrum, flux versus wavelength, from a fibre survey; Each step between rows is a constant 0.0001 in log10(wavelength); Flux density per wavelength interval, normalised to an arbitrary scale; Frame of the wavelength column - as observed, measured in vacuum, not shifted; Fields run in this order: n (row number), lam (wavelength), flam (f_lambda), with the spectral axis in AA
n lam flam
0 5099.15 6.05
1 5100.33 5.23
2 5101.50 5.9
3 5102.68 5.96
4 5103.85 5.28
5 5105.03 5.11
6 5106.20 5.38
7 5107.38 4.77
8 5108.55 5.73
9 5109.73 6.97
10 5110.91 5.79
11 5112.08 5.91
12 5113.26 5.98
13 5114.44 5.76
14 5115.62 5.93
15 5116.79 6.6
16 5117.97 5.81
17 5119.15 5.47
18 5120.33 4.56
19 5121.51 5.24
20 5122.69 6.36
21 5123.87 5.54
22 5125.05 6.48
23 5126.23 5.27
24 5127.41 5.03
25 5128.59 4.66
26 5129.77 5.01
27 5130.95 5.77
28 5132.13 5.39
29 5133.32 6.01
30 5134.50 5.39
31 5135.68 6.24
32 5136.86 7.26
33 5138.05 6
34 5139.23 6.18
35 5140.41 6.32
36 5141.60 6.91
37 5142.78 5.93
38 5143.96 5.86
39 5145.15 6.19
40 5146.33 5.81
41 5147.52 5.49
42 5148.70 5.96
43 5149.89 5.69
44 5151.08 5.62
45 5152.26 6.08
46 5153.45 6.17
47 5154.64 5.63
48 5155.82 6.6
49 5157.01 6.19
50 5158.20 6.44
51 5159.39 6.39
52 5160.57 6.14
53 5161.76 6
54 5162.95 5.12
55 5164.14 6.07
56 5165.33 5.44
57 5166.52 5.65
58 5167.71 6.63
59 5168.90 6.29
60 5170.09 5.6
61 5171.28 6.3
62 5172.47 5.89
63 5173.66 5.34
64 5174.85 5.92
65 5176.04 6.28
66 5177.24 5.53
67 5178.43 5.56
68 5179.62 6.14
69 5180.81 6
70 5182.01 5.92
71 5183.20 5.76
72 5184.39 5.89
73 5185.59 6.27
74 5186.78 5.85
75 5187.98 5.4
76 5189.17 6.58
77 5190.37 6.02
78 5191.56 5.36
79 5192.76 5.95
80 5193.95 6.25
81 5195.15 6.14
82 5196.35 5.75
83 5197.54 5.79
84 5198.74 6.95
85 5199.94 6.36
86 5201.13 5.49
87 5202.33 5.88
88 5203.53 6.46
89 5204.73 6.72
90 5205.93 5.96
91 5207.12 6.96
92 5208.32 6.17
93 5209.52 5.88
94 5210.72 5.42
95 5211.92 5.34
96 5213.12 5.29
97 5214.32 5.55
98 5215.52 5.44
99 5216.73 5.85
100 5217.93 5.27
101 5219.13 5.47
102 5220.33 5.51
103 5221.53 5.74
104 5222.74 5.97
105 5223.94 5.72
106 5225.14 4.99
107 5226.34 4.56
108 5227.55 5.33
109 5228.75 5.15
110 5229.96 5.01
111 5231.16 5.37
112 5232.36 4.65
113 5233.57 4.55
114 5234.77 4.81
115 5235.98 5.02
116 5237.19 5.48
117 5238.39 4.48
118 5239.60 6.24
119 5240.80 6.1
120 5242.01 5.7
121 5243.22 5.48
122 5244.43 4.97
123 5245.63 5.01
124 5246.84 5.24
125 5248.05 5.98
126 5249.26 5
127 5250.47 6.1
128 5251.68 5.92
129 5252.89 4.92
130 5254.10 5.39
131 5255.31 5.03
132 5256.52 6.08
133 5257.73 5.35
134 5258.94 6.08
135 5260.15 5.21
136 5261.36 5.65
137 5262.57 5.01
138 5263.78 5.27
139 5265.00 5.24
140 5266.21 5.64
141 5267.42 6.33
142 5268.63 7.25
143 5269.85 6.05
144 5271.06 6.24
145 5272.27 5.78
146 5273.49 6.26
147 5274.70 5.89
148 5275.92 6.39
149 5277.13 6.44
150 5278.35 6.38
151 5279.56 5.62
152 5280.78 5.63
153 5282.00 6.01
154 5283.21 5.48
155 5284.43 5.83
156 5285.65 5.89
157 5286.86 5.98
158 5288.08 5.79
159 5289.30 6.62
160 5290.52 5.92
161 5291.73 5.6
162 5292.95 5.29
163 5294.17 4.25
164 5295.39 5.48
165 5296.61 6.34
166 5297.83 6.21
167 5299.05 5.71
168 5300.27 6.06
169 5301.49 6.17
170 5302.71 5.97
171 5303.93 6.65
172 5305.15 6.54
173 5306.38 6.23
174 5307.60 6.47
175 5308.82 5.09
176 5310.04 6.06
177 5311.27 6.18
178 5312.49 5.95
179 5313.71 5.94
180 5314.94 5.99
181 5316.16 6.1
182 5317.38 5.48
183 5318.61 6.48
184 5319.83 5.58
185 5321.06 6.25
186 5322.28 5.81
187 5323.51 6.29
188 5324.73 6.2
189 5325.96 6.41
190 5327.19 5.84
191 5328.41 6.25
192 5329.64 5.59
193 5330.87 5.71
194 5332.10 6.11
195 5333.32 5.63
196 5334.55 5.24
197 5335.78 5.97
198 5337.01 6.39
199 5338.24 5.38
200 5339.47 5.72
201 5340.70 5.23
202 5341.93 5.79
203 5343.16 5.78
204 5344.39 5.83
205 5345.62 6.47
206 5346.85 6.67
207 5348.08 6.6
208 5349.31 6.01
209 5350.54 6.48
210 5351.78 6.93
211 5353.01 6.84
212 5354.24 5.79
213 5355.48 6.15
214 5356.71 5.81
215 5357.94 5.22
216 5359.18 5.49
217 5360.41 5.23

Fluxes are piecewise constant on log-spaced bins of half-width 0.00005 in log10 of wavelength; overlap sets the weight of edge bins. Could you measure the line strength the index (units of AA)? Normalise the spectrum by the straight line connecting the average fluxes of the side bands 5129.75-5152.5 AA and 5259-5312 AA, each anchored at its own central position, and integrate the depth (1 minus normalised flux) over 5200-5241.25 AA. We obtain 2.8 AA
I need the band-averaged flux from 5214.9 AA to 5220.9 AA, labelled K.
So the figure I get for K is 5.51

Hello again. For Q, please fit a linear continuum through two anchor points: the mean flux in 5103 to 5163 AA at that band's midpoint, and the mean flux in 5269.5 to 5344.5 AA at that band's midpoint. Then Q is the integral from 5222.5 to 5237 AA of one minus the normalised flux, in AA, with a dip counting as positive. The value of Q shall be 1.98 AA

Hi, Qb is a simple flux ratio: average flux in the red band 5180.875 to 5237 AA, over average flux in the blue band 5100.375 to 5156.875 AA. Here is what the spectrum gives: 0.98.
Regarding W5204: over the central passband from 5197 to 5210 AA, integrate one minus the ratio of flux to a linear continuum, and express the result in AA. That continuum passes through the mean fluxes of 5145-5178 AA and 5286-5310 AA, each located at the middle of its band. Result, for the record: -0.7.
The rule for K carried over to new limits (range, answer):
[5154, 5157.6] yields 6.14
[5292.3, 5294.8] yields 4.78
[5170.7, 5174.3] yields 5.85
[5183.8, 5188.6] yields 5.85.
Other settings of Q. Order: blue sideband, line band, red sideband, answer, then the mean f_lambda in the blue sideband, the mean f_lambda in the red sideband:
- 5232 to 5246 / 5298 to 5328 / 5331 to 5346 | -2.27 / 5.22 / 5.78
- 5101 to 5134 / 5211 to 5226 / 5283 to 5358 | 0.79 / 5.63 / 5.97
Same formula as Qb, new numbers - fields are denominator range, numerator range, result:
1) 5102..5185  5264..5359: 1.02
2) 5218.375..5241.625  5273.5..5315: 1.13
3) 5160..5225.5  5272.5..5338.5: 1.01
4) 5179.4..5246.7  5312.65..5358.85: 1.06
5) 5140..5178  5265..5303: 0.99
